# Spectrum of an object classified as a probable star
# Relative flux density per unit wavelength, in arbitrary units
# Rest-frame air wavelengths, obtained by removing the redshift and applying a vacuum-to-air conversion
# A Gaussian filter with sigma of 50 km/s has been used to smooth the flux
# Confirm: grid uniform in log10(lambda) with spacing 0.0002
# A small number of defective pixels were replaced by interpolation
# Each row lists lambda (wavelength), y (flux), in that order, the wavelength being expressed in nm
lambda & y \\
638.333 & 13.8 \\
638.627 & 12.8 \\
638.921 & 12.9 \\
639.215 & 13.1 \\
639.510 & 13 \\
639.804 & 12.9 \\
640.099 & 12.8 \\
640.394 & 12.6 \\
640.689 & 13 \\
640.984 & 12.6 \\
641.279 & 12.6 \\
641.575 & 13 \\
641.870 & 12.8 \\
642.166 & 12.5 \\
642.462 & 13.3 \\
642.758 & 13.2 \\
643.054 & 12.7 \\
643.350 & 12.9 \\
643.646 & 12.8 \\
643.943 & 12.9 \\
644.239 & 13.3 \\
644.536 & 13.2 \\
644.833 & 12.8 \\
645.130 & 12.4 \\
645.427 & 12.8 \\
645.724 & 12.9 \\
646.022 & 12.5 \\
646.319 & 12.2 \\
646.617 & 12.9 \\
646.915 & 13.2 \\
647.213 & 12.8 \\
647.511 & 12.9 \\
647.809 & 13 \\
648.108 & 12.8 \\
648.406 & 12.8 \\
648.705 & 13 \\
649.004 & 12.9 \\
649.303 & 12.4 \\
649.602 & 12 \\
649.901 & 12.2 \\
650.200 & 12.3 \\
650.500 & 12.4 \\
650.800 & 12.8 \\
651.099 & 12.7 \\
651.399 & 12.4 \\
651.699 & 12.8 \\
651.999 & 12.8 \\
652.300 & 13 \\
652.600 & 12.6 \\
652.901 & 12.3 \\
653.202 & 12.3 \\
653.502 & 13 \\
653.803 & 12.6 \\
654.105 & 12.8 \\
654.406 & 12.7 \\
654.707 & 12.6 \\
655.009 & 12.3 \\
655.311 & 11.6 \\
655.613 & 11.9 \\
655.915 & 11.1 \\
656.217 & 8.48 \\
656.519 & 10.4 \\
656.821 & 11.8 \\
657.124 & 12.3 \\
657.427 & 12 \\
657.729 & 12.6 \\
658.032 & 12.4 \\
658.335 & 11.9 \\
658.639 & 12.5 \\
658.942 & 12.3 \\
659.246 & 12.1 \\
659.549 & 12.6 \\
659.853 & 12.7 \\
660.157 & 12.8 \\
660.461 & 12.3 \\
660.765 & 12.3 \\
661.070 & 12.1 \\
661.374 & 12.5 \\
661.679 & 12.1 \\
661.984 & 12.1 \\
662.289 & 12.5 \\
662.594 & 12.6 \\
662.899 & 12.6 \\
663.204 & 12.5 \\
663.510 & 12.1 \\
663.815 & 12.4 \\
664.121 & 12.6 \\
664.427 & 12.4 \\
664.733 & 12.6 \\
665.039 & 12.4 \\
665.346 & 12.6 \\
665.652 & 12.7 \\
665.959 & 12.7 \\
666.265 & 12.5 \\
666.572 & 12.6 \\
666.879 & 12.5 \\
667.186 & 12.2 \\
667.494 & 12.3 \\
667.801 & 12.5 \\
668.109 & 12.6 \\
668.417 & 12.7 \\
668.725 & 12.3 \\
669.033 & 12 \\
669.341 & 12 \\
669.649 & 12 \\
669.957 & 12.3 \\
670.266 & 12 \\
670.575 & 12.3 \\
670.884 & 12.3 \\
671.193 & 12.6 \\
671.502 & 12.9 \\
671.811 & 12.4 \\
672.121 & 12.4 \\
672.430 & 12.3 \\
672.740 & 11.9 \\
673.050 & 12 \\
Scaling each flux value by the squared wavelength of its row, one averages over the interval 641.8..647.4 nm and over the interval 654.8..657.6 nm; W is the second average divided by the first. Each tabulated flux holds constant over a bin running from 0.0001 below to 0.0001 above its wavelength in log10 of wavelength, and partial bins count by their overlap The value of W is 0.9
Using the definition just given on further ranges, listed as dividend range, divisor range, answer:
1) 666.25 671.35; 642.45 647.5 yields 1.03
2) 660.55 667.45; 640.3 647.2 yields 1.03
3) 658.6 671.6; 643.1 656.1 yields 1.03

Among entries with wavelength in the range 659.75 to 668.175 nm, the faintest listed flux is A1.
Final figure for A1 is 12.1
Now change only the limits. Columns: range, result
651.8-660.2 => 8.48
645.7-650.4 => 12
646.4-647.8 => 12.8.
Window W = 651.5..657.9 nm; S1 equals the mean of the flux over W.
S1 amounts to 12.1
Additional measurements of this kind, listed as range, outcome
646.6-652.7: 12.7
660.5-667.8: 12.4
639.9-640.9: 12.8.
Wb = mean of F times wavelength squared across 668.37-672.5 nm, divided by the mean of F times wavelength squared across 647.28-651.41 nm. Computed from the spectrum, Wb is 1.0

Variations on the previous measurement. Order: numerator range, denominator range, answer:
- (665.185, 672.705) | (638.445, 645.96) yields 1.04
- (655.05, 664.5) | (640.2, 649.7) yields 0.99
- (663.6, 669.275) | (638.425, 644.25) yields 1.04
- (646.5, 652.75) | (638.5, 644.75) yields 1.01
